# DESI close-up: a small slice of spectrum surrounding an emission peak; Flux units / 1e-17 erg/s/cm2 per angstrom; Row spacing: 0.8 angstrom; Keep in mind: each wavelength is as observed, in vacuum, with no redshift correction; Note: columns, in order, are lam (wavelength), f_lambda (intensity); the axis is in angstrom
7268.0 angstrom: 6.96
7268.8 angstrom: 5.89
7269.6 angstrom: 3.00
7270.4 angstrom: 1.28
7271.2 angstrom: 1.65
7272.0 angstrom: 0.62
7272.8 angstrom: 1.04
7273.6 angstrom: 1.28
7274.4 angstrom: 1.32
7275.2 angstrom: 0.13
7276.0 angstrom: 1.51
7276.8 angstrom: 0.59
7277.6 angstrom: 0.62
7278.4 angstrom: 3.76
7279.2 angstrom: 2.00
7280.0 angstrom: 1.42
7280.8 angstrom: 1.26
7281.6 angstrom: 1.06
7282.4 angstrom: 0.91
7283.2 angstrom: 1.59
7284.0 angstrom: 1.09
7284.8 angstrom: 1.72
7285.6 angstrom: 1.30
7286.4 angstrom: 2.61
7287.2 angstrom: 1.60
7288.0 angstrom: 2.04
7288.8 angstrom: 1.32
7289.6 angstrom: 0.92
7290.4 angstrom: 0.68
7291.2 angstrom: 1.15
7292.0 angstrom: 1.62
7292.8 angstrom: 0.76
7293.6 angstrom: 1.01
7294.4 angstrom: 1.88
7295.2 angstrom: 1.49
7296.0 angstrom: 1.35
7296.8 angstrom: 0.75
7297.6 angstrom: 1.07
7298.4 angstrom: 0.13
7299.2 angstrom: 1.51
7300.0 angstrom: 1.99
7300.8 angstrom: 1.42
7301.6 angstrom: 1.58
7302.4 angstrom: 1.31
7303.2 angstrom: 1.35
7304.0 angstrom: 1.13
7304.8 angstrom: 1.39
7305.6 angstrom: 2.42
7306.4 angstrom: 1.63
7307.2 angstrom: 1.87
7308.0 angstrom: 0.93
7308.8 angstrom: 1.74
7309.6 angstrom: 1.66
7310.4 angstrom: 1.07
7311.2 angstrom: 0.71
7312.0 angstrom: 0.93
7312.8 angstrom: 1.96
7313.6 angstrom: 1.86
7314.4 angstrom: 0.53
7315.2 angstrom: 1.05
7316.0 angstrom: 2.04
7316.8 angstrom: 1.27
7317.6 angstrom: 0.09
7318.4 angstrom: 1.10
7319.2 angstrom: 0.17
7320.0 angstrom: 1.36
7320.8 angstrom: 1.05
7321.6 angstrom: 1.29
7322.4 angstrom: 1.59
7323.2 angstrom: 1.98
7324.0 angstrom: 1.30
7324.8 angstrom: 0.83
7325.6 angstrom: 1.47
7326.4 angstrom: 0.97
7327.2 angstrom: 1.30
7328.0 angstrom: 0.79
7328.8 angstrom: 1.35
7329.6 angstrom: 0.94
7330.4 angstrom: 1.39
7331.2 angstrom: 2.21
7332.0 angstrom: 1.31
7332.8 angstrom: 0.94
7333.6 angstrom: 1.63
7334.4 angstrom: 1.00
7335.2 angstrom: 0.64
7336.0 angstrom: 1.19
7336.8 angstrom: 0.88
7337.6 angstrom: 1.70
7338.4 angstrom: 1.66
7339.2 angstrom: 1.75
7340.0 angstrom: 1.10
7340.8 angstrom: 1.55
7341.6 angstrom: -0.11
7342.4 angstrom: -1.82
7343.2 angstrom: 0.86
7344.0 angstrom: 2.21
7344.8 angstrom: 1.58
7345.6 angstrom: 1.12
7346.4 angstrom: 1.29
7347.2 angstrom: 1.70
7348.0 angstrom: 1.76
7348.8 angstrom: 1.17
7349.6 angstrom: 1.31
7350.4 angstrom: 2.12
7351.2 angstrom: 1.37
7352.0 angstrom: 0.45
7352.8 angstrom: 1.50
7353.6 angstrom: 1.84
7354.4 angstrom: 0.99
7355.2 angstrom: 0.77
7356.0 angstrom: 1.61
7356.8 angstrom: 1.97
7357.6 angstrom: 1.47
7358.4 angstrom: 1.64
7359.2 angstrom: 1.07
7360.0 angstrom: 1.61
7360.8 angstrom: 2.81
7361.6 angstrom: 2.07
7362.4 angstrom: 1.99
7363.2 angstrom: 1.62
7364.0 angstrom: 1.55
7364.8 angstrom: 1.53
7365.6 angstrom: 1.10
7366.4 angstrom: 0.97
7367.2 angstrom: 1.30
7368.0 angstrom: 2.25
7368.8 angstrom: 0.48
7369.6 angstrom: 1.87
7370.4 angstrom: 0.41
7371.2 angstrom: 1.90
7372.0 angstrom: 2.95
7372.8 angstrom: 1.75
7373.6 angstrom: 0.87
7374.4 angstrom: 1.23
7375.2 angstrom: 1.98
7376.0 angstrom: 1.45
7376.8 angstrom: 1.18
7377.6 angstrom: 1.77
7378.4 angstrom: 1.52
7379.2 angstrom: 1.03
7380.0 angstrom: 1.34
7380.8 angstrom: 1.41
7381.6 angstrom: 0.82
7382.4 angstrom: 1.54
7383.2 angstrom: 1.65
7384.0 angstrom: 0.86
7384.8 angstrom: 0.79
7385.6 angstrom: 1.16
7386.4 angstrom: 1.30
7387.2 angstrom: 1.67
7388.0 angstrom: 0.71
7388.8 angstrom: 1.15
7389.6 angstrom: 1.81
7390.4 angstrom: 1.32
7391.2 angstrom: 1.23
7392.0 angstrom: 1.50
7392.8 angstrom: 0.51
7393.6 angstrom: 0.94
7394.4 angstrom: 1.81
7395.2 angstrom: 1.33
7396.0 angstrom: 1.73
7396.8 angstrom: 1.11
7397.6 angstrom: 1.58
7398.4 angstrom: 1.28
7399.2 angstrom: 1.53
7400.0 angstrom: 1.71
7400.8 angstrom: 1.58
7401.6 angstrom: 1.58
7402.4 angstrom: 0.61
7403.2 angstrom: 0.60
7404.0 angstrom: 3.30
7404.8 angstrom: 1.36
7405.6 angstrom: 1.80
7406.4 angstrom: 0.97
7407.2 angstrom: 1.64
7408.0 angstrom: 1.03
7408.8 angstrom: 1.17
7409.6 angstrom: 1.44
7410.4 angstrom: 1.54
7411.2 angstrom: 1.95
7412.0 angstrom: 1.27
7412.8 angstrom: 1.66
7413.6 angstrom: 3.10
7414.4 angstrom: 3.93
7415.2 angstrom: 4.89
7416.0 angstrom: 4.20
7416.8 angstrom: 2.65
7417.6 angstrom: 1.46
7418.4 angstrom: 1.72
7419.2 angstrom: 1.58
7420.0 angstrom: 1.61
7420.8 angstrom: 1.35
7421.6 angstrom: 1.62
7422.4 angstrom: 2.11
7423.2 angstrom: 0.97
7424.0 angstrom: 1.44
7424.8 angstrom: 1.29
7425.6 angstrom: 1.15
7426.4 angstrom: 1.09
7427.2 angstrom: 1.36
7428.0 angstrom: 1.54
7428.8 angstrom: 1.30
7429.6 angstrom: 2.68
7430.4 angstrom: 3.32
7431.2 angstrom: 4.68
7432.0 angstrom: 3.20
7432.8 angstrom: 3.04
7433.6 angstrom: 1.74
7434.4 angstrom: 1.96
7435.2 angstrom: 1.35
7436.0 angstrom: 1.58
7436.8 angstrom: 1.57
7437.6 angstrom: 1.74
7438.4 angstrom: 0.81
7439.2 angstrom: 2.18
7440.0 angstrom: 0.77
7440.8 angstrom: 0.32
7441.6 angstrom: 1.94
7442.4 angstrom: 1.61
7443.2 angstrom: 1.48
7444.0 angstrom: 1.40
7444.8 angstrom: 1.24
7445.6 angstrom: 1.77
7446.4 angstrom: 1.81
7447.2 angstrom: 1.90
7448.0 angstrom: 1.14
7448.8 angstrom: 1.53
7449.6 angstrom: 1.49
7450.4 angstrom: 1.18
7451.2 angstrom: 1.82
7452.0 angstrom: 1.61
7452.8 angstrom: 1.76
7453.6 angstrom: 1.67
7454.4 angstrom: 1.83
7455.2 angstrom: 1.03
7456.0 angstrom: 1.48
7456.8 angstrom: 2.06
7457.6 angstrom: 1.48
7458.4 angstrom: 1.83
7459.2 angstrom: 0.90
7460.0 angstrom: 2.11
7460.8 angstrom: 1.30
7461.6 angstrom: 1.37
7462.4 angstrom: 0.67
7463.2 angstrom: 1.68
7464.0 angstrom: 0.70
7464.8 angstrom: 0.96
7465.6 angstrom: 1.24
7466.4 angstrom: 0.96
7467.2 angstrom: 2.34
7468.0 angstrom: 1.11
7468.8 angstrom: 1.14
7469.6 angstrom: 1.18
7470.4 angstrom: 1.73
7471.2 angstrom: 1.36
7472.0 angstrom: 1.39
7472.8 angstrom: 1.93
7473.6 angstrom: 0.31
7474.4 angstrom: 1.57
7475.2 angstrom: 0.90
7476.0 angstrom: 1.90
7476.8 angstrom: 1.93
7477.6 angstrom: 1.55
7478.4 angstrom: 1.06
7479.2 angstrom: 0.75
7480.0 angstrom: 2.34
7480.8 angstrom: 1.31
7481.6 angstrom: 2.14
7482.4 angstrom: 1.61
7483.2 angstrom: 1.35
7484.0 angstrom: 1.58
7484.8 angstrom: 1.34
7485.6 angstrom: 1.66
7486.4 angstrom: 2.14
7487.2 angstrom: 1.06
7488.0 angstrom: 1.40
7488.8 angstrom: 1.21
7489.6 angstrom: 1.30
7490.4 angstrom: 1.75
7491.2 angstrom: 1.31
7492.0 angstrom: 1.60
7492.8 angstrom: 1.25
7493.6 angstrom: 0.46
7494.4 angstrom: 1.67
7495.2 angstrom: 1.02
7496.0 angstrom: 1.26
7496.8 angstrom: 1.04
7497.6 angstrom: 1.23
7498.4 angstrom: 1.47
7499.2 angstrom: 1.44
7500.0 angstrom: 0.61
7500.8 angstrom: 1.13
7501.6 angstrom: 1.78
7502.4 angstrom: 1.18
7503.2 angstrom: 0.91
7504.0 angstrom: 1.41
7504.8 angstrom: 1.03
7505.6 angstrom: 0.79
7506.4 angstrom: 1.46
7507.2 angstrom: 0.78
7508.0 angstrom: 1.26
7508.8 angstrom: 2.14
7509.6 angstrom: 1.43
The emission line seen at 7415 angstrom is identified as [S II] 6716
